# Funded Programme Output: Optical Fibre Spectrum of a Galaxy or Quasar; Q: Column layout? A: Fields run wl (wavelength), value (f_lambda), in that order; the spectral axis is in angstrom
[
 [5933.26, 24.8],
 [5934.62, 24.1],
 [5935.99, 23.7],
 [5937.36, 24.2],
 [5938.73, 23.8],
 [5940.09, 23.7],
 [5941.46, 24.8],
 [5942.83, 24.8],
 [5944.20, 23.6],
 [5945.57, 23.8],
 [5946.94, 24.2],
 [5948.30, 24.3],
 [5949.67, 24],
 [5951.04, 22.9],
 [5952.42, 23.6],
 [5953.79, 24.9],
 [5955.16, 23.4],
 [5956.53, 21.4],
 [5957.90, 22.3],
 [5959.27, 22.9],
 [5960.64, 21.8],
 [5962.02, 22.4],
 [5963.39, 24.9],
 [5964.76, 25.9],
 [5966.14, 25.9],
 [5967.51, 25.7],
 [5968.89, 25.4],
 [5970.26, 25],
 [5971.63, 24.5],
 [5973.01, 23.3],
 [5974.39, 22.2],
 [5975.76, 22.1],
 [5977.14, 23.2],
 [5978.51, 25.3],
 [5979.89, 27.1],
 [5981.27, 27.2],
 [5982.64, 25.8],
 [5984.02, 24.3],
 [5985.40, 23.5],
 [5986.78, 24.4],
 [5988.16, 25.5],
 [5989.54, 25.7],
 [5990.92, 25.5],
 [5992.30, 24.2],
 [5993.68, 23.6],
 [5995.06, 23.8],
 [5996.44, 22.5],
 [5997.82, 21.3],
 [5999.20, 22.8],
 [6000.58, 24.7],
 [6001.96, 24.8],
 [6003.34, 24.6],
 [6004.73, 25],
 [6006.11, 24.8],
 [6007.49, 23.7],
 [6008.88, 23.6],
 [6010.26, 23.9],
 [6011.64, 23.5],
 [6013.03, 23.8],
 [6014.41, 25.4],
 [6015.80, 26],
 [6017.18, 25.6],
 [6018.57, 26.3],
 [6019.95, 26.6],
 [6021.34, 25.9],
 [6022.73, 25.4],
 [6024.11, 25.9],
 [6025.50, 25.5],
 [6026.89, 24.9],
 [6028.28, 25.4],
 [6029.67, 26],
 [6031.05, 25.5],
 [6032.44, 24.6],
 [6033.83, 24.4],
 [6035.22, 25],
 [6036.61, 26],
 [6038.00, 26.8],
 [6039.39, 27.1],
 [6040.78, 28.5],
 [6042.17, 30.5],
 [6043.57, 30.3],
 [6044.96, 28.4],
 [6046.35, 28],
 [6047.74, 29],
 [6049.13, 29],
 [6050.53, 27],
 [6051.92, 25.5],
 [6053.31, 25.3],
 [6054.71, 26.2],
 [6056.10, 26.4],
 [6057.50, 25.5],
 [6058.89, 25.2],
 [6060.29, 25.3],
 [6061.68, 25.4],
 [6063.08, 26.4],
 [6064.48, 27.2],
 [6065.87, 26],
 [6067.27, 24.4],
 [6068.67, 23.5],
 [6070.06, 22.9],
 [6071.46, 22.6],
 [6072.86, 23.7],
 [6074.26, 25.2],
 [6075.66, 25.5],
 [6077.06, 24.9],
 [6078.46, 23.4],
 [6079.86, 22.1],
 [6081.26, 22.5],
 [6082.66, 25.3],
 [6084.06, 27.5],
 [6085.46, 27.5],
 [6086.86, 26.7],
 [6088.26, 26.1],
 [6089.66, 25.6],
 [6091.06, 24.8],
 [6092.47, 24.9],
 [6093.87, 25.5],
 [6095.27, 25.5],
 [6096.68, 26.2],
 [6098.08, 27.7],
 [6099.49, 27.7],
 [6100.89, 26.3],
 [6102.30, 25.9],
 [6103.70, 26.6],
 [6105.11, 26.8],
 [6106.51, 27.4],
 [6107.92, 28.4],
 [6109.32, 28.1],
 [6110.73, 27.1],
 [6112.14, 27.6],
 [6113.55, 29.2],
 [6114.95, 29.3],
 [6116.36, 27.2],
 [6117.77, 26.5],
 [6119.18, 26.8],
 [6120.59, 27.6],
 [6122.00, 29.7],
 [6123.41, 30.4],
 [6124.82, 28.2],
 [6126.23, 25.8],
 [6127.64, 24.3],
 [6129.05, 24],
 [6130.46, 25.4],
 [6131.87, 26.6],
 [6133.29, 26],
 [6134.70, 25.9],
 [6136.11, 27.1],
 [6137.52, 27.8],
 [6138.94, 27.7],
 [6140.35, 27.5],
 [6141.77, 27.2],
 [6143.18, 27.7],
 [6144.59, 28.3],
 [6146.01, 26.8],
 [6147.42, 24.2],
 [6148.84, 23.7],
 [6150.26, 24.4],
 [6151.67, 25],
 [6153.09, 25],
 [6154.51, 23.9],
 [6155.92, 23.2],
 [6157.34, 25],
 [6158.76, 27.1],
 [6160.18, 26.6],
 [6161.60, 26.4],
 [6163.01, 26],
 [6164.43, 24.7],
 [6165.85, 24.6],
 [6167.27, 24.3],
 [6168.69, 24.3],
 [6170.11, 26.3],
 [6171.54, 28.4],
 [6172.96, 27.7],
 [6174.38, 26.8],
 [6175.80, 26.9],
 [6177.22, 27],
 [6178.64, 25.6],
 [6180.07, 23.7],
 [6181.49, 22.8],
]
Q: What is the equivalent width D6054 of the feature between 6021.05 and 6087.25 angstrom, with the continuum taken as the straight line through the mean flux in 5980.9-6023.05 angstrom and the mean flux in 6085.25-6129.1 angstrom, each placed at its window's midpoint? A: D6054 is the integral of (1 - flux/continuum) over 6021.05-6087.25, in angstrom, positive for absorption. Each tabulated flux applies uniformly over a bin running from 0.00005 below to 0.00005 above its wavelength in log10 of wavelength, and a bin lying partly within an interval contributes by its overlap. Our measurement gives -0.2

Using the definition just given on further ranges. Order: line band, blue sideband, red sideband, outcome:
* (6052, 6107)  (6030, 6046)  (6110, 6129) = 3.7 angstrom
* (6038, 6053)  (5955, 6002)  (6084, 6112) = -1.6 angstrom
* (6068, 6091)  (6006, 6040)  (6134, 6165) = 0.8 angstrom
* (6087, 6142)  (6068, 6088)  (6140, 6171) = -4.1 angstrom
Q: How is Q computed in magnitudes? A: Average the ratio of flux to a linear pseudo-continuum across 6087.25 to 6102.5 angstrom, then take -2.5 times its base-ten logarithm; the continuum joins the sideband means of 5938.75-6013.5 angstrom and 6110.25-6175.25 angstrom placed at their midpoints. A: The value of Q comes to -0.01 mag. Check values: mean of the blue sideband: 24.1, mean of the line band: 26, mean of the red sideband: 26.4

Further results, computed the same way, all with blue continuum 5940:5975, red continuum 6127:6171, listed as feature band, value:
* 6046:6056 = -0.10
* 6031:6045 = -0.10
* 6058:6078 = 0.00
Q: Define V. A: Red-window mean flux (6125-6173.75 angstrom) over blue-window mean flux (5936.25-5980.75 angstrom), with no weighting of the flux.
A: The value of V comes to 1.08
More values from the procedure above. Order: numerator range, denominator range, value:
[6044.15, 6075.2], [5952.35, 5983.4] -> 1.07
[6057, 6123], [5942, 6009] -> 1.08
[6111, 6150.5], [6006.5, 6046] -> 1.04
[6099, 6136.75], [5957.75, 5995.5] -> 1.11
